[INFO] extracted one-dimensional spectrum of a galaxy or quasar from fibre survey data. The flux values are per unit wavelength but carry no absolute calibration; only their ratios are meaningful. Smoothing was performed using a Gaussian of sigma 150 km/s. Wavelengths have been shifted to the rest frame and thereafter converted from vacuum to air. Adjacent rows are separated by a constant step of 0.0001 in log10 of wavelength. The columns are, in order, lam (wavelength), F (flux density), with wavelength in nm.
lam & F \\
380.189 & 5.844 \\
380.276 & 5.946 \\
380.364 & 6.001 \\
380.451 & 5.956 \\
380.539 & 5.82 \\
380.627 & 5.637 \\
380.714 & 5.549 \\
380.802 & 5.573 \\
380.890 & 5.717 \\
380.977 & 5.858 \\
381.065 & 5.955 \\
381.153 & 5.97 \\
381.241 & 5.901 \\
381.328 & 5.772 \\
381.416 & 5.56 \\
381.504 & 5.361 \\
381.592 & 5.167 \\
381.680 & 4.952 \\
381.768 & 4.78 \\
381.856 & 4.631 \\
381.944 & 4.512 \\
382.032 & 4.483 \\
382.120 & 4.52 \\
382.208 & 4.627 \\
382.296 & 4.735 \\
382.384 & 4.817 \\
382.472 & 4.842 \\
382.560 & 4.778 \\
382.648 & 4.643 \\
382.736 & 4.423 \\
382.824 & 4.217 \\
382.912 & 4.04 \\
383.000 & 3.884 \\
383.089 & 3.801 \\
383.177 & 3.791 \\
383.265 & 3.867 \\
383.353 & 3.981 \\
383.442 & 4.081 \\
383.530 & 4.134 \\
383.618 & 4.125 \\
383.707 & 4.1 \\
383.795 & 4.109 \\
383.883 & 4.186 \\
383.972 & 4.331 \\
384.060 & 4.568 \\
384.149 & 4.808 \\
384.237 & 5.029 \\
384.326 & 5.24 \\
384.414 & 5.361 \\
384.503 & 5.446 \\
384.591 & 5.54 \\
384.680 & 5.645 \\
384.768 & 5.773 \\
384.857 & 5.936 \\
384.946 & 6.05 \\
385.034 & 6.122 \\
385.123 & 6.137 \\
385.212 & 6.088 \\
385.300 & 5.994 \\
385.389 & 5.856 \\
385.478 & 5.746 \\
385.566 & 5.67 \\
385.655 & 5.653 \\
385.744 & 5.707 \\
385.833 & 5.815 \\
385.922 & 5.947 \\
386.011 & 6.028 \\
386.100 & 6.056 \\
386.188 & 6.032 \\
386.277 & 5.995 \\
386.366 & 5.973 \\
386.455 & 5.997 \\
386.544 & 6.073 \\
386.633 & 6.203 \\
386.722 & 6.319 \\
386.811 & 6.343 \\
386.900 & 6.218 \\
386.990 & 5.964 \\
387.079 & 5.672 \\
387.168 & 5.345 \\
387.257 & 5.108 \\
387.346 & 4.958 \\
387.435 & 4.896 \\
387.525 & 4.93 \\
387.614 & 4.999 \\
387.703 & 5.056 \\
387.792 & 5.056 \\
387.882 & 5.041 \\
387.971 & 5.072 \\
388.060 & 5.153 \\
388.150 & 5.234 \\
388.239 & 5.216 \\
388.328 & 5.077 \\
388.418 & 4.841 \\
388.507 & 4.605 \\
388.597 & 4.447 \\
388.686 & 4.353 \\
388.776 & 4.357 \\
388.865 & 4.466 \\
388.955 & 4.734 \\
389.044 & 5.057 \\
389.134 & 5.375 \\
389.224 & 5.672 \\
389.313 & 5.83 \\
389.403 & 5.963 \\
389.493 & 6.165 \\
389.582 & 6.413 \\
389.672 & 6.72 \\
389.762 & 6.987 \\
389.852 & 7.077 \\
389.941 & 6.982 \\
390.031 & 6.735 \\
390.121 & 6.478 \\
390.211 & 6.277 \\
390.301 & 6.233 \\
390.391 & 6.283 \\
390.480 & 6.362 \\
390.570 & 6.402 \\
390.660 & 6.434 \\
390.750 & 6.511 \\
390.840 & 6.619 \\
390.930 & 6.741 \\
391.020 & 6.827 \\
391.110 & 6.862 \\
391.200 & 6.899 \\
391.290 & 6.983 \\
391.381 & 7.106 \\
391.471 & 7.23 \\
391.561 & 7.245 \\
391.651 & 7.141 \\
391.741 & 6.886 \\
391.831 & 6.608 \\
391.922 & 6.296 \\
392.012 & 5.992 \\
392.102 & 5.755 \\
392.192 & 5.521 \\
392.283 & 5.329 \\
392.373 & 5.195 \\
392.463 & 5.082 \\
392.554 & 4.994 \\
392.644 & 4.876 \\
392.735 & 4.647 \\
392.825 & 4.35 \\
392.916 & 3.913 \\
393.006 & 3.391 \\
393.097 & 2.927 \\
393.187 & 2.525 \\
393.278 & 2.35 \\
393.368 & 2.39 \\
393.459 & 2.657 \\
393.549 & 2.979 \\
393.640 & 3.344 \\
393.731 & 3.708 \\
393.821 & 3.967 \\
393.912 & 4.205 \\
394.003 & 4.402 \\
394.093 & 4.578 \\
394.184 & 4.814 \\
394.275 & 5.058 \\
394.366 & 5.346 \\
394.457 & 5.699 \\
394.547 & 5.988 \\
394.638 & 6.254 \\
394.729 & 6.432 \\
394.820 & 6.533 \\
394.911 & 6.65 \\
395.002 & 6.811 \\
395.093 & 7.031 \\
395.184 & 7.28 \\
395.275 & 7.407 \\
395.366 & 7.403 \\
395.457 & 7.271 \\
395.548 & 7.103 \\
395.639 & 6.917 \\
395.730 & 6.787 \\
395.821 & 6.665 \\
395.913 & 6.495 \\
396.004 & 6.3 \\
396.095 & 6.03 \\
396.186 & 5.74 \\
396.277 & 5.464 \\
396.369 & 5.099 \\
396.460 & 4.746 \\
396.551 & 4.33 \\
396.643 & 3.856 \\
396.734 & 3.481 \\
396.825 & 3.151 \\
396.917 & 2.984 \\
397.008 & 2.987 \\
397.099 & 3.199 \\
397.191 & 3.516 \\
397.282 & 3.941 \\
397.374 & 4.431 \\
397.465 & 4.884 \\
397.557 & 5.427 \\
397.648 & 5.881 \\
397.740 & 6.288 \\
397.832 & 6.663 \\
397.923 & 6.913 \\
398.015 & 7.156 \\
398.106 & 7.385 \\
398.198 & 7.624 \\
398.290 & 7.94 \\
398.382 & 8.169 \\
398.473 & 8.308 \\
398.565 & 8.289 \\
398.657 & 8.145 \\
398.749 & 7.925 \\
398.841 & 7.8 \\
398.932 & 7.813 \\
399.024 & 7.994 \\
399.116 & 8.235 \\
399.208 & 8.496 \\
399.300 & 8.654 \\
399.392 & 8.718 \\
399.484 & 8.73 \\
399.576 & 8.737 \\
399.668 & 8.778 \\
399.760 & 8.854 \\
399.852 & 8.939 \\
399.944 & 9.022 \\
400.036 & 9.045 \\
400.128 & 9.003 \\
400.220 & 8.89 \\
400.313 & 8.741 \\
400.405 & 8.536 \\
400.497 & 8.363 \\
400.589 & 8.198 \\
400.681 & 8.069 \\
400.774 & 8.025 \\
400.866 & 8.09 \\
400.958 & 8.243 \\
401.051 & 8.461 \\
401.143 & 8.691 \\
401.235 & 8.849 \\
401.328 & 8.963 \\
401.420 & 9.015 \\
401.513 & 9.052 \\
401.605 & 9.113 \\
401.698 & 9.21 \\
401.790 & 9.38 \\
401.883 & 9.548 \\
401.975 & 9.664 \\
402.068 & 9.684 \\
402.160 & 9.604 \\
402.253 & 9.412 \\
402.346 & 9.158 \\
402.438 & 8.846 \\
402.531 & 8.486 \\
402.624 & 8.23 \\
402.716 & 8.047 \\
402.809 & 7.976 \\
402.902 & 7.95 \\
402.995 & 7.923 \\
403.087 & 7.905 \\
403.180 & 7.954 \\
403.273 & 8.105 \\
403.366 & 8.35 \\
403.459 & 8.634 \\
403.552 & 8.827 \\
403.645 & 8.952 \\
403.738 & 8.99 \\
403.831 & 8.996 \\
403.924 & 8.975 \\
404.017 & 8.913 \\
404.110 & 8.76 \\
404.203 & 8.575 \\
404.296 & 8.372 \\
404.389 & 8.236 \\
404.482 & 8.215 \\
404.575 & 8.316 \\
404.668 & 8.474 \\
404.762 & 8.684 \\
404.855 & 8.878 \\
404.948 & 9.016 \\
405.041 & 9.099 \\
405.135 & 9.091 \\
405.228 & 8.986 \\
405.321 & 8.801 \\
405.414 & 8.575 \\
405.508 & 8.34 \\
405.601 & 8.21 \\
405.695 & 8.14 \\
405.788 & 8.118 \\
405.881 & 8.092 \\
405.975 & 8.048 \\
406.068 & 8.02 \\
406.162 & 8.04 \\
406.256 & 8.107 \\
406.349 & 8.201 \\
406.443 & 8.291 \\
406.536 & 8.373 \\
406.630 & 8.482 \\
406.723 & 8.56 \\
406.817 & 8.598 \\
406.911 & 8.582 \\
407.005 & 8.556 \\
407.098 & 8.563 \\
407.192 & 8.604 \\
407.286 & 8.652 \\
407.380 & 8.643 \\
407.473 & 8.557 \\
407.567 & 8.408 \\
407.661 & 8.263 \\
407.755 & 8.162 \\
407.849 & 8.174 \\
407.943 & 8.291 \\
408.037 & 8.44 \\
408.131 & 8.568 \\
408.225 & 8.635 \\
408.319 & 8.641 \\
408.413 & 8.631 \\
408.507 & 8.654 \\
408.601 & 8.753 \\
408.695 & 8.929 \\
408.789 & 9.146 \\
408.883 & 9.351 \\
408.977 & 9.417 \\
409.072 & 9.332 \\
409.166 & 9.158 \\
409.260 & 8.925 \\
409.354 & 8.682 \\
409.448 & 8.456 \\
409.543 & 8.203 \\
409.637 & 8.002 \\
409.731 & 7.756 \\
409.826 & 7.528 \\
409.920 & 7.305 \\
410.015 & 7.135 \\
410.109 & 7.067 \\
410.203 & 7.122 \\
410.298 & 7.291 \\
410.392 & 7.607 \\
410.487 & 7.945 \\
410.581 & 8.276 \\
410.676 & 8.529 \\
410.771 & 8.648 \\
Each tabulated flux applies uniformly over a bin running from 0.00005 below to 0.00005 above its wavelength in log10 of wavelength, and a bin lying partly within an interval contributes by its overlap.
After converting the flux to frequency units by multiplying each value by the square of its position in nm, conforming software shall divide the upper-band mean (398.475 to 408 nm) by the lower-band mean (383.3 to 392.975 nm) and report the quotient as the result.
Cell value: 1.6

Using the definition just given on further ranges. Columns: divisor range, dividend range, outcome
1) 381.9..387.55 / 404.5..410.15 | 1.83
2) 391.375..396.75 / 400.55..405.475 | 1.69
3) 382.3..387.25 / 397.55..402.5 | 1.73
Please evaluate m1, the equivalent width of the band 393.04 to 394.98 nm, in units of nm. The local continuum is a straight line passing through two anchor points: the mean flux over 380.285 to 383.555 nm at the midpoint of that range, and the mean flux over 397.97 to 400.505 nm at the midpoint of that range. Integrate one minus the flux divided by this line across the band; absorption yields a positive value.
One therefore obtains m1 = 0.77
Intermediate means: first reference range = 4.94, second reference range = 8.37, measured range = 4.44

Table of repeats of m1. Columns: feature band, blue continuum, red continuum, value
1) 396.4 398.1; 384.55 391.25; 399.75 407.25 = 0.63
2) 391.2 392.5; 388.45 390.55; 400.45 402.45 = 0.01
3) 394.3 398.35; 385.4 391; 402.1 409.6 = 0.70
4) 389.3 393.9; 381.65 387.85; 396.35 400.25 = 0.28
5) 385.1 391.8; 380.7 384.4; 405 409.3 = -0.29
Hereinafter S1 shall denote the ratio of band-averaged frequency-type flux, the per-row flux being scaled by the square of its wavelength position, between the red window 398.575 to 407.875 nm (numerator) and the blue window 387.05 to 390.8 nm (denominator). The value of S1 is 1.6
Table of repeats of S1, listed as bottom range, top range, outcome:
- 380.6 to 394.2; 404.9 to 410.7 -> 1.75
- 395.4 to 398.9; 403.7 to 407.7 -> 1.50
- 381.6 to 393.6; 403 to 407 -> 1.74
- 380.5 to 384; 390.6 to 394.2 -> 1.14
